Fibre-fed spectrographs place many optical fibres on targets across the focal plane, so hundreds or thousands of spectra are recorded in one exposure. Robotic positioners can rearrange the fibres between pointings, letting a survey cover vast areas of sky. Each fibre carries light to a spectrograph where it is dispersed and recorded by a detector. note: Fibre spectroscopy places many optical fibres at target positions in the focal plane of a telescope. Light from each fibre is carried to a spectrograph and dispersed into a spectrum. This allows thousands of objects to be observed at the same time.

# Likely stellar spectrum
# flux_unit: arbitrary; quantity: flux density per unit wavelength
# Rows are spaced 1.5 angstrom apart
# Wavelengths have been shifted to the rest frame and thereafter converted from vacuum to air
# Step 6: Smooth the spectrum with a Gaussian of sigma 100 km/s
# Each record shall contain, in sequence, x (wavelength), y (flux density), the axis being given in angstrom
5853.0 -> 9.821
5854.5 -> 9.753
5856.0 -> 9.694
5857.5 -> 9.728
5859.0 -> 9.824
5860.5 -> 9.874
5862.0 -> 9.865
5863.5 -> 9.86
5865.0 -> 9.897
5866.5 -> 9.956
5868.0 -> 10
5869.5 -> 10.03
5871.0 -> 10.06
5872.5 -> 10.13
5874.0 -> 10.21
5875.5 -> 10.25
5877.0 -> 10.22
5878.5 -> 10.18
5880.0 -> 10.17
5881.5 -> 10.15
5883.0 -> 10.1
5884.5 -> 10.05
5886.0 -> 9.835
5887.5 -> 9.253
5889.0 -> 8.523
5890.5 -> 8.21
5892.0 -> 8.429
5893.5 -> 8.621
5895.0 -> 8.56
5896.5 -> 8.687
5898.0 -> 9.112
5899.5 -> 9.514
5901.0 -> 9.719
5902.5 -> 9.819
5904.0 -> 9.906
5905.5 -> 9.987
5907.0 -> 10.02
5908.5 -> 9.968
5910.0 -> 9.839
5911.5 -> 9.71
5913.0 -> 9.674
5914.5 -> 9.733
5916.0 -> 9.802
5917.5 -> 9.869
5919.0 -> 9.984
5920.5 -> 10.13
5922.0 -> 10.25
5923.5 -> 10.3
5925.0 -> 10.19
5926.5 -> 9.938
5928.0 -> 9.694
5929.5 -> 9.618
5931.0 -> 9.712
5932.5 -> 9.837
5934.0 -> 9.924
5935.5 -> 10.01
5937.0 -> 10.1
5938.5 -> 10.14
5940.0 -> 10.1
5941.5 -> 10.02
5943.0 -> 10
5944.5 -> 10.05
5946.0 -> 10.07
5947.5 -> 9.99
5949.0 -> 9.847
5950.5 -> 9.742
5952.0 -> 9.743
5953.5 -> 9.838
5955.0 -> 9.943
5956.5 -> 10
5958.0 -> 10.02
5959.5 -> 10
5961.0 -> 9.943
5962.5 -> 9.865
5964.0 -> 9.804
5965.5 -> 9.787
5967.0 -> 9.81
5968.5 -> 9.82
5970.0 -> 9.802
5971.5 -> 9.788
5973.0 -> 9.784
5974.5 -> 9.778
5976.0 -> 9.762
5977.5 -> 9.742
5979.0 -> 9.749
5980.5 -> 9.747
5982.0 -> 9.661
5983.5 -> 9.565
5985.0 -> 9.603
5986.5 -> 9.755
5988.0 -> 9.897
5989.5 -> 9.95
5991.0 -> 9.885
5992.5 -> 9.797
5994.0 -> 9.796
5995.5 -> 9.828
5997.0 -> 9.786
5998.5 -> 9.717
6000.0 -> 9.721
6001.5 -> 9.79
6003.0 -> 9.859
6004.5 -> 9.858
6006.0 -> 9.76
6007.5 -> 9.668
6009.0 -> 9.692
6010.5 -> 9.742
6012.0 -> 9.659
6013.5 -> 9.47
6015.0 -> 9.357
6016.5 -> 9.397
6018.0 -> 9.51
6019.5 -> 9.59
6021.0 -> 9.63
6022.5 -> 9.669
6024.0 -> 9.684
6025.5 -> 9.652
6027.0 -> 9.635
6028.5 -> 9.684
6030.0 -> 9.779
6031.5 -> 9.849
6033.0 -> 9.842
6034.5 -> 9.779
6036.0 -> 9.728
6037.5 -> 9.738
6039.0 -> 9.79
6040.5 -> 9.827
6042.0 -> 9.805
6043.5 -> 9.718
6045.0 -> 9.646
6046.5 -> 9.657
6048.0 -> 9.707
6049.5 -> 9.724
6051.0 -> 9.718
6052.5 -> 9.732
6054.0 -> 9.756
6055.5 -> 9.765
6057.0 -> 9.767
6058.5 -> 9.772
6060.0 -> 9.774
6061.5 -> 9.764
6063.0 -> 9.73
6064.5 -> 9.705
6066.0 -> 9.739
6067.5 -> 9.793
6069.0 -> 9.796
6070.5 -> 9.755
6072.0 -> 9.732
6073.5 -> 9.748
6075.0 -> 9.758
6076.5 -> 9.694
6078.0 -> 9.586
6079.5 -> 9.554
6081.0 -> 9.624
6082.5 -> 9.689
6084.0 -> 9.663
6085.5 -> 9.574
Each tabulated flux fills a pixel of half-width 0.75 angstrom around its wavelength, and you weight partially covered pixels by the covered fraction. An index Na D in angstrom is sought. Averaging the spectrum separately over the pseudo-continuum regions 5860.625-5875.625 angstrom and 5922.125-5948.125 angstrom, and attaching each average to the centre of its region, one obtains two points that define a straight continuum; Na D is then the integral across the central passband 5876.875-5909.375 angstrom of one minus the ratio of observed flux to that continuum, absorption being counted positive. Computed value 1.7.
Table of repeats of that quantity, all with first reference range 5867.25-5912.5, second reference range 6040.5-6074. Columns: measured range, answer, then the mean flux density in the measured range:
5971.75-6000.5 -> -0.2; 9.77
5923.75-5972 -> -1.2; 9.92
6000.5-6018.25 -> 0.1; 9.65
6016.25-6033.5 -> 0.1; 9.67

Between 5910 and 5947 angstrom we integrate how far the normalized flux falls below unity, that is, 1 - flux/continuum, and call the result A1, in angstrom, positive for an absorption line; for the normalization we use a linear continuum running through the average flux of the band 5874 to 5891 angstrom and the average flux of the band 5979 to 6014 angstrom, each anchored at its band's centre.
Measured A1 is -0.7 angstrom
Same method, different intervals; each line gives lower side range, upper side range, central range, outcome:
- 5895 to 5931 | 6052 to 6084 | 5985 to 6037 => 0.1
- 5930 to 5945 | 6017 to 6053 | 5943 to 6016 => 0.5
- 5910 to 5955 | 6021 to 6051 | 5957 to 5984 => 0.1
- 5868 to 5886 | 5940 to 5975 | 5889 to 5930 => 1.8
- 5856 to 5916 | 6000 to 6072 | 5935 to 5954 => -0.5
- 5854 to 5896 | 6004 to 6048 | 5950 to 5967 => -0.3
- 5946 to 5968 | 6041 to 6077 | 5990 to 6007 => 0.0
